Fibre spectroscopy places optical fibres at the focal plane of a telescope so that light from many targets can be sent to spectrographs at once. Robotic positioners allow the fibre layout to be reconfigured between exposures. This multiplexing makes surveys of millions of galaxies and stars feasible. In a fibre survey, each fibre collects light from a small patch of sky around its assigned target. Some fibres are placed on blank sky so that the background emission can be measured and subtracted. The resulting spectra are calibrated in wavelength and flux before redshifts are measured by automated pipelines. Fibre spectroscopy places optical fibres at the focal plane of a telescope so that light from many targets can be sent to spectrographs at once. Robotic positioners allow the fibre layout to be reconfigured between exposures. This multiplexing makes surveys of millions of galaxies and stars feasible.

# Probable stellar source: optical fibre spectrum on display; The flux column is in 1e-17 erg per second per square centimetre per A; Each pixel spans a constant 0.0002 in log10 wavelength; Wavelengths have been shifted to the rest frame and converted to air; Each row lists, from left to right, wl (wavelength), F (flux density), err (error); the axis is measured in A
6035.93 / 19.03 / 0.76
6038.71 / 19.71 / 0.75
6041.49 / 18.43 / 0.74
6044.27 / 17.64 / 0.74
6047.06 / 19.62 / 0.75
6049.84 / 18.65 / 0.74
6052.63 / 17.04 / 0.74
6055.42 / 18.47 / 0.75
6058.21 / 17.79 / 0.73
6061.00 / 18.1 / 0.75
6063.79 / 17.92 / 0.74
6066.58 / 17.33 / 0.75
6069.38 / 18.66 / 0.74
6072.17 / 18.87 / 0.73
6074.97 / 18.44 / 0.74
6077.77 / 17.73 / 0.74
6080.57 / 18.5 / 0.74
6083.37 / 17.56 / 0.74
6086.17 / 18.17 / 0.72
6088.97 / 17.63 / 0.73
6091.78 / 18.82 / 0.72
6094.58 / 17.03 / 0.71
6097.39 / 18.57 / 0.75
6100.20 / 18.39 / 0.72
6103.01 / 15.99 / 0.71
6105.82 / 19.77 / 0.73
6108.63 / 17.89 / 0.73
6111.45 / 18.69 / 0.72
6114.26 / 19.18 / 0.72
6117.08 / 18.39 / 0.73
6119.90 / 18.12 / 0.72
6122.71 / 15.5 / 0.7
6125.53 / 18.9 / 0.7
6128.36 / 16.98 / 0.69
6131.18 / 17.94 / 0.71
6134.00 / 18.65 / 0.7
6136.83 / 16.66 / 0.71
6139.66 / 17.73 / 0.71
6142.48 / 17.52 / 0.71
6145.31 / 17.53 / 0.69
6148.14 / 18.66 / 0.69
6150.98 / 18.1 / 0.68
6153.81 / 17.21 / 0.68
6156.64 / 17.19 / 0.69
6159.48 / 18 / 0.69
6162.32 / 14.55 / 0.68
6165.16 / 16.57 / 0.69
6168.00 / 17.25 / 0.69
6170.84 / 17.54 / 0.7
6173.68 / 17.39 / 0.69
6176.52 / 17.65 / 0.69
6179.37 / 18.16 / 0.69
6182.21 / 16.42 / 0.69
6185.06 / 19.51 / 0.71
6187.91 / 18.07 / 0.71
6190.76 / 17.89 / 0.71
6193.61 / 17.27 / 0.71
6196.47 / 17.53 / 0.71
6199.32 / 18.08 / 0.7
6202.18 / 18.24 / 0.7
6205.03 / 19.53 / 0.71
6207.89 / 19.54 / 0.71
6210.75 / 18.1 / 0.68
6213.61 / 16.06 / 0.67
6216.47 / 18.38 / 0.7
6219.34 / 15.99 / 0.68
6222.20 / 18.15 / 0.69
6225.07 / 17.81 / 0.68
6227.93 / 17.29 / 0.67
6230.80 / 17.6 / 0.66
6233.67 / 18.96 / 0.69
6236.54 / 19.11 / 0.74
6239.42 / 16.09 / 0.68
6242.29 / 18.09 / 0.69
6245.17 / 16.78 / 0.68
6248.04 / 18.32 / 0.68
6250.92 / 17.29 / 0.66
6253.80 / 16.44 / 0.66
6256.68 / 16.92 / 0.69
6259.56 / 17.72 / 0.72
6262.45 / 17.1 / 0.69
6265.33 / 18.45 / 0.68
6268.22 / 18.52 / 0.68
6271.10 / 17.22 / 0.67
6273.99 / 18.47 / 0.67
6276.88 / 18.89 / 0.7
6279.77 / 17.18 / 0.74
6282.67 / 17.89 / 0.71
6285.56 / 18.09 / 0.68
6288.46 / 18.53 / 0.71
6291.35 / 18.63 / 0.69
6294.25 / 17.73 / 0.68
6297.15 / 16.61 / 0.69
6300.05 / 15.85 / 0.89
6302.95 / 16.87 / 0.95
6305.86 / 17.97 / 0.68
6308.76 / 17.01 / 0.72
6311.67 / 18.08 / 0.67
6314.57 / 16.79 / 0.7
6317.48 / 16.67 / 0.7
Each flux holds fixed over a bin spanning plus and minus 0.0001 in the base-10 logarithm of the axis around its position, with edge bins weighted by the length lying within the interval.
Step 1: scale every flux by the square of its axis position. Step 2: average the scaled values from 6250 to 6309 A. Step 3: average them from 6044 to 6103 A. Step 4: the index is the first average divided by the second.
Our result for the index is 1.0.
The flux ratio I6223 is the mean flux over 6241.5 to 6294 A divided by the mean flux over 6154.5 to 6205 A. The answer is 1.0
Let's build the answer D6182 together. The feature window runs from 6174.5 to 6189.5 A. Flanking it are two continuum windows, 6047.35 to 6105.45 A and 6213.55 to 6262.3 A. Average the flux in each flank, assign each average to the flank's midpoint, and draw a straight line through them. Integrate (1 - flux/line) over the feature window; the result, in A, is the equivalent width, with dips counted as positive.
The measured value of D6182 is -0.21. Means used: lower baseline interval 18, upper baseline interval 17.5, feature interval 17.9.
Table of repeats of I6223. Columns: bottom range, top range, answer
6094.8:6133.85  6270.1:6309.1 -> 0.98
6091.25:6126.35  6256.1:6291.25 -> 0.99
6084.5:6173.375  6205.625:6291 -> 1.00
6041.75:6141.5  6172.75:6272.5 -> 0.98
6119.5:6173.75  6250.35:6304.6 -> 1.01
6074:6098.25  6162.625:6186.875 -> 0.97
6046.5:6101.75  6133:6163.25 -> 0.96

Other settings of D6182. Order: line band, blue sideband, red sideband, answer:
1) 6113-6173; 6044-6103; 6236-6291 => 1.5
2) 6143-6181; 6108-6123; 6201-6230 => 1.4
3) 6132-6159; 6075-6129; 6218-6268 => 0.2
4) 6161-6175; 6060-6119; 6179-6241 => 1.0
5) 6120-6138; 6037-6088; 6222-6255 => 0.5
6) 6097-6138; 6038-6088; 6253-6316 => 0.3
